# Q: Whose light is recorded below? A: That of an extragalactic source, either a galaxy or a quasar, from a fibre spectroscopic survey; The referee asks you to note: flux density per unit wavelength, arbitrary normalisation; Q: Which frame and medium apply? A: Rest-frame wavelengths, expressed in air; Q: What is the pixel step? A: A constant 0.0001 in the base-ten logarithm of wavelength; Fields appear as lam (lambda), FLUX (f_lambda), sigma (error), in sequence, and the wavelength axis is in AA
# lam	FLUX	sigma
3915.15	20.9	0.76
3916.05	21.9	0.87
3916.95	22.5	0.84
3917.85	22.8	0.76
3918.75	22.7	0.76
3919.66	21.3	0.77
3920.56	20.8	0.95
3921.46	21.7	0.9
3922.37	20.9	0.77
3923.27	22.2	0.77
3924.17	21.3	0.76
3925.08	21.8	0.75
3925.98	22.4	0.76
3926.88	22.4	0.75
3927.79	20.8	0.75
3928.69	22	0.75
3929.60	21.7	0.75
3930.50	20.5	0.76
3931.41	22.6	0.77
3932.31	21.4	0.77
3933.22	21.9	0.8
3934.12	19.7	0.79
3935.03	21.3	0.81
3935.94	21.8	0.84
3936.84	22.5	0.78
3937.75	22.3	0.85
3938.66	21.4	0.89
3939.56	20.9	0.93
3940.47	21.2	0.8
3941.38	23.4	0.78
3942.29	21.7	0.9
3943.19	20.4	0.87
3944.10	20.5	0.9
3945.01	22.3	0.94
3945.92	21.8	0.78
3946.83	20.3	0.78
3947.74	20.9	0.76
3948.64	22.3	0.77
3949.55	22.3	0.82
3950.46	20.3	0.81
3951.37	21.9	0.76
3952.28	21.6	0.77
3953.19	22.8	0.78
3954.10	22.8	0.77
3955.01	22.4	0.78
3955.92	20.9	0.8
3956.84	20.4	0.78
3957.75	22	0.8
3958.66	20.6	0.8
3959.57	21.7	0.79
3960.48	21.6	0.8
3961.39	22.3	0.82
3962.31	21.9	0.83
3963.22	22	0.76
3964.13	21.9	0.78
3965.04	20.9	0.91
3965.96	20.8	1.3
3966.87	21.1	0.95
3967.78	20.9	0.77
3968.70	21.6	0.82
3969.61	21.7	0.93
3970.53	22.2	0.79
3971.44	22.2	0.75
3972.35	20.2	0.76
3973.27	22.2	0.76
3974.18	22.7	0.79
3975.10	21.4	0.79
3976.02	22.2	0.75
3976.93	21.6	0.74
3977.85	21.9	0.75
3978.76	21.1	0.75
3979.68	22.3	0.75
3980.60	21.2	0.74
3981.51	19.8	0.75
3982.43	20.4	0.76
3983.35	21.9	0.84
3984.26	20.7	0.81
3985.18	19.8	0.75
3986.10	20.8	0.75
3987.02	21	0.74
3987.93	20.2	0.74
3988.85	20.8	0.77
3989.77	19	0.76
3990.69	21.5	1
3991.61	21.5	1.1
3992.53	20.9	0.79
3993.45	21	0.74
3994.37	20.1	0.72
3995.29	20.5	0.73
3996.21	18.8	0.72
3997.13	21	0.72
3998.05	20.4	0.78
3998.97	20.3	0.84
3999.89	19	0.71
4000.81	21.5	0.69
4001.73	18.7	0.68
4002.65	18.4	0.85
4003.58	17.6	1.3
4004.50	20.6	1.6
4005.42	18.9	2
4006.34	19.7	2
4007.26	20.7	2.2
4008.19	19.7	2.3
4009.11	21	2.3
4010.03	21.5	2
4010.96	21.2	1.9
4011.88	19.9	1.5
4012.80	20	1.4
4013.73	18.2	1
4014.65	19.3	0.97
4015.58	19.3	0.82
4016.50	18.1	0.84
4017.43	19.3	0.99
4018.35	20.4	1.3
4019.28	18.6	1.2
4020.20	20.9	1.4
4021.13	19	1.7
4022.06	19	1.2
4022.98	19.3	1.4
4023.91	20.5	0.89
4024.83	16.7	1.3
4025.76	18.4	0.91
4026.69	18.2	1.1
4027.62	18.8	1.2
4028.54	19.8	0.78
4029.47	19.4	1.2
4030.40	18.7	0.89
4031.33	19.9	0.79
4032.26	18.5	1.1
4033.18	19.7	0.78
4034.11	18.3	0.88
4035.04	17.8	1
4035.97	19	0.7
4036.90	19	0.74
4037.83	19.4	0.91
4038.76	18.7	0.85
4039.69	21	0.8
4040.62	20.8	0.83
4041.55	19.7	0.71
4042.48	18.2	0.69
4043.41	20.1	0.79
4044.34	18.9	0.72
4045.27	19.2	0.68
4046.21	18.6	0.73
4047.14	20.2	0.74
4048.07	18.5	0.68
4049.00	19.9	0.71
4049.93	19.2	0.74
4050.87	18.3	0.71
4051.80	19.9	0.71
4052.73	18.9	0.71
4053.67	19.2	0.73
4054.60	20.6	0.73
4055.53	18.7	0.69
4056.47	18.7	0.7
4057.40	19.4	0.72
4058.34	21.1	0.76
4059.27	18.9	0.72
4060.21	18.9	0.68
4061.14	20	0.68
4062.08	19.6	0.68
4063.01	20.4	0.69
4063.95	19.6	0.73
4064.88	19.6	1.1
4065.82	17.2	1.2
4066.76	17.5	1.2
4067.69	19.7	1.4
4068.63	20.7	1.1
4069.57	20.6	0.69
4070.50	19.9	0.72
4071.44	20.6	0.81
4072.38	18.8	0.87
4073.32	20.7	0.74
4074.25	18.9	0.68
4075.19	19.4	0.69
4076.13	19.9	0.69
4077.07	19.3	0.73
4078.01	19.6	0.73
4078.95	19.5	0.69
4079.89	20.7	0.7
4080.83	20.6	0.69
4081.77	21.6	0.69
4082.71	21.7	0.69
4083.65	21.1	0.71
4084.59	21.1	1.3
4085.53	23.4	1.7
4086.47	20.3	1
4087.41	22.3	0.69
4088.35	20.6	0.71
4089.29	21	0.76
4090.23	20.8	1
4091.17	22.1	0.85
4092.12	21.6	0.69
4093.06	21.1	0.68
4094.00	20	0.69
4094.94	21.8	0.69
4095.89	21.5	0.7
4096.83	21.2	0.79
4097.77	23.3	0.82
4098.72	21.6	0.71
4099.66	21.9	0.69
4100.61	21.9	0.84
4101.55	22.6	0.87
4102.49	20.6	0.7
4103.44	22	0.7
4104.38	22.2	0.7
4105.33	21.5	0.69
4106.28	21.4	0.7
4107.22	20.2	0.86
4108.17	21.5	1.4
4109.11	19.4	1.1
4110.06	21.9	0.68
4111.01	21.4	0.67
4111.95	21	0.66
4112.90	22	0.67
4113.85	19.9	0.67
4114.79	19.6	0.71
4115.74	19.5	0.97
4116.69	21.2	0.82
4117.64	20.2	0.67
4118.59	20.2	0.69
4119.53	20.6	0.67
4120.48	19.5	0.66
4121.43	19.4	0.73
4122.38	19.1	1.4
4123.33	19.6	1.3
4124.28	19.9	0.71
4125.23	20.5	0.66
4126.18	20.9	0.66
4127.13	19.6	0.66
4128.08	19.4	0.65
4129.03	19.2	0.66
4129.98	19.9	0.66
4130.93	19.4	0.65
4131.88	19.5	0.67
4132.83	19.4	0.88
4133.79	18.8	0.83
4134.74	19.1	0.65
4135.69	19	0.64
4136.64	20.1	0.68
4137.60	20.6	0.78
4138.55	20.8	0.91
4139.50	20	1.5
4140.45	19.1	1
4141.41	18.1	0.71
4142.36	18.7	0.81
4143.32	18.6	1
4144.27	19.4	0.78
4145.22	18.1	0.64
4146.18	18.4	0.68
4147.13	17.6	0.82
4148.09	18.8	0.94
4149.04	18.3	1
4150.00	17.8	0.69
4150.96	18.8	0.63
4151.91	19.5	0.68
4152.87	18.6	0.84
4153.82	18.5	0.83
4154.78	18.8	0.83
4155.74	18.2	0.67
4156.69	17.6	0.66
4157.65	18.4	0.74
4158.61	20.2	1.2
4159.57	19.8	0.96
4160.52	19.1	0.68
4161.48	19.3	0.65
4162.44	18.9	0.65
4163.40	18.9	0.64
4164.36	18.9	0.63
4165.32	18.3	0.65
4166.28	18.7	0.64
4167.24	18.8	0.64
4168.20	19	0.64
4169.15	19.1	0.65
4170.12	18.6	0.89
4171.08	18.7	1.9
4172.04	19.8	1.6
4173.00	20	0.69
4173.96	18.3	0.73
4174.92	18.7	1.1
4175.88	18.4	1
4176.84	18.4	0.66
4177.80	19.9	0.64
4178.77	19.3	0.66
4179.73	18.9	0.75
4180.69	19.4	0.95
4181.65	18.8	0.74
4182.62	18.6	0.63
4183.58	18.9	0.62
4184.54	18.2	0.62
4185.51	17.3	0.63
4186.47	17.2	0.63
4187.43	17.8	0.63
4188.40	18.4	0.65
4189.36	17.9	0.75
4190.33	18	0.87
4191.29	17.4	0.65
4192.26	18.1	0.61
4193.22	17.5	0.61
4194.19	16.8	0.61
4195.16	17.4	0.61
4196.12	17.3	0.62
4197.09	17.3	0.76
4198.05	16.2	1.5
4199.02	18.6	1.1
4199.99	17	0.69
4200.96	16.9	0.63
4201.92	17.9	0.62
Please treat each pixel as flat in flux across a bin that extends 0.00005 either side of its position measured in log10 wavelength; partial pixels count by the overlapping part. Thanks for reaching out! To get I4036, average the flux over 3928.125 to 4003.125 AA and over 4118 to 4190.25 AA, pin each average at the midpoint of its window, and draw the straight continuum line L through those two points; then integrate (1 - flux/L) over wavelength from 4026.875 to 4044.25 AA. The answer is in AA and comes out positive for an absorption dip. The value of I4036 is 0.99 AA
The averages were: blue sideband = 21.2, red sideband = 19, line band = 19.2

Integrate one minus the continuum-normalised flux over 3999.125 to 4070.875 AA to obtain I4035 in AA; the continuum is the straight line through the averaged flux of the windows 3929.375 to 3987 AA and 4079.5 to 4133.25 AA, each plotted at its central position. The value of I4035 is 6.0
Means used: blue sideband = 21.5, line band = 19.4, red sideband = 20.8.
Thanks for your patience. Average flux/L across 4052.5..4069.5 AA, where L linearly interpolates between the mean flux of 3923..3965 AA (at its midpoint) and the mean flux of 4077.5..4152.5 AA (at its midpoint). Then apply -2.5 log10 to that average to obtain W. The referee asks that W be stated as 0.07 mag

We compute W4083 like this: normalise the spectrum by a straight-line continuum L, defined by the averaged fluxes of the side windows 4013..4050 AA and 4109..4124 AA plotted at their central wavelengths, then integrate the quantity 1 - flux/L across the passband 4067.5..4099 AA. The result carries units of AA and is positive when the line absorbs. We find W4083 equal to -1.50 AA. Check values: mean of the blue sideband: 19.2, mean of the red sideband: 20.3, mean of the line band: 20.8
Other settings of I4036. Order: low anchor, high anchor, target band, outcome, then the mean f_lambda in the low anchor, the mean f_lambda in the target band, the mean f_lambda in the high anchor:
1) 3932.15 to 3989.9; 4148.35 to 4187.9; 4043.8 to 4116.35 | -1.8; 21.4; 20.4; 18.8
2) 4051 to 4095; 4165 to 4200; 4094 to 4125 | -2.2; 20.1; 20.9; 18.3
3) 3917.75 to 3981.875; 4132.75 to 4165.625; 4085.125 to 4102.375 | -1.7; 21.6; 21.6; 18.9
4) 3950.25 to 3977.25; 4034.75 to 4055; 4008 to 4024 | 0.3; 21.6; 19.7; 19.3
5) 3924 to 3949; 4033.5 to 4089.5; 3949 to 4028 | 0.9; 21.6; 20.6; 19.7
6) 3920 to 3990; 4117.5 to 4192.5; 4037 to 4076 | 1.4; 21.5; 19.5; 19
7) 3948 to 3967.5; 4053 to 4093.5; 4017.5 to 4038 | 1.7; 21.6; 19.1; 20.2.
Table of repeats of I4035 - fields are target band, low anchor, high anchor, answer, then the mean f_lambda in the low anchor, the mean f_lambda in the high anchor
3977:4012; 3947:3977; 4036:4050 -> 0.56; 21.6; 19.4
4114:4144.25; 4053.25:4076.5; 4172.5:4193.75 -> -1.15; 19.5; 18.4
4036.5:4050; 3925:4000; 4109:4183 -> 0.66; 21.3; 19.3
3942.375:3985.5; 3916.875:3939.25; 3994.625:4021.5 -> -1.35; 21.7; 19.7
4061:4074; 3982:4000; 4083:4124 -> 0.79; 20.5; 21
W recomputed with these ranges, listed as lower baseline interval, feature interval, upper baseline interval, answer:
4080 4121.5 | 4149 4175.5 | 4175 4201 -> 0.01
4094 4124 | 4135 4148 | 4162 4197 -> 0.04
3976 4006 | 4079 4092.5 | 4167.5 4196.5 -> -0.10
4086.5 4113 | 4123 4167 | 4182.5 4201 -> 0.03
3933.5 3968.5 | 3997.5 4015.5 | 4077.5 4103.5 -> 0.09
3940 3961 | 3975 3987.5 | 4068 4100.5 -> 0.01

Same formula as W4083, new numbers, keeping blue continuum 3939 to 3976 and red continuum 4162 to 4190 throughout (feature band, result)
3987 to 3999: 0.4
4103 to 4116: -0.9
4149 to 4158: 0.2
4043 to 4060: 0.8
